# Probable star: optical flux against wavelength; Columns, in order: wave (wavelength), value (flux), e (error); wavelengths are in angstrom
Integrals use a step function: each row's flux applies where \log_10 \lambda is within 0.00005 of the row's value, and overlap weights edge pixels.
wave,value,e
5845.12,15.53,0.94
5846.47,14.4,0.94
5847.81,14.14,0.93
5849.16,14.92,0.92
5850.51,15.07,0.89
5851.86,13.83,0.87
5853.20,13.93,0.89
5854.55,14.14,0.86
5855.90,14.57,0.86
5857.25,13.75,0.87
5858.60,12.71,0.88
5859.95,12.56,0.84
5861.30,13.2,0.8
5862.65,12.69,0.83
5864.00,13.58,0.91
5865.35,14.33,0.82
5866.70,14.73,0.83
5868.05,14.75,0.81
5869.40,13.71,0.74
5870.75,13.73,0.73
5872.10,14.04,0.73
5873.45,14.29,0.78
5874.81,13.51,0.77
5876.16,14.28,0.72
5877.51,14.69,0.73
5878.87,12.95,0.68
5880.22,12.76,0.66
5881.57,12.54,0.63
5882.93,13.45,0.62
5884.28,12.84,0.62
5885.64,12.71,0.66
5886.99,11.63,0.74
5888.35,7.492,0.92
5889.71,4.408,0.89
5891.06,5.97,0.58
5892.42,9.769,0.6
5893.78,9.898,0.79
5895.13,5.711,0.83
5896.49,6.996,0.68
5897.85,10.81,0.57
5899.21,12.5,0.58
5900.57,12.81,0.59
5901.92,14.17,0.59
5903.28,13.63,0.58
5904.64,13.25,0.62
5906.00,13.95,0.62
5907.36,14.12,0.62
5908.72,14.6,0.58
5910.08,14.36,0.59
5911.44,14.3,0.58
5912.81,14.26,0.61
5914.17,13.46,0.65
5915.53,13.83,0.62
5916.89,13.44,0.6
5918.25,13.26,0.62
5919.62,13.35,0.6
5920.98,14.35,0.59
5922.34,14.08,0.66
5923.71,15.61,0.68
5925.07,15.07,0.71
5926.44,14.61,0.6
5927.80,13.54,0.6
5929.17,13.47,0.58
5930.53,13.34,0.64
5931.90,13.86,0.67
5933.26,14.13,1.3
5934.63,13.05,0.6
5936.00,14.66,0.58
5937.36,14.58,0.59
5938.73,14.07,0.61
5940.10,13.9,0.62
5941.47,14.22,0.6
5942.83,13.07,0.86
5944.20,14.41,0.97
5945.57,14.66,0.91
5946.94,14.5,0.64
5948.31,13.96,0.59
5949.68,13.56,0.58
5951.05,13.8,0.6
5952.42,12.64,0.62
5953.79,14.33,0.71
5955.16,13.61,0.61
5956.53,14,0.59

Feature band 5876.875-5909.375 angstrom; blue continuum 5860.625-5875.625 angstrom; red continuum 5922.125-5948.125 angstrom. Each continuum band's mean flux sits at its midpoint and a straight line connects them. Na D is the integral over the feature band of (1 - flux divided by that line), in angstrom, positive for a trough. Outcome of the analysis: 6.0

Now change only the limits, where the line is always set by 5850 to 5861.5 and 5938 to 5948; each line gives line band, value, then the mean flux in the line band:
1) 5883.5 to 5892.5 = 3.0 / 9.27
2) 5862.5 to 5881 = -0.1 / 13.9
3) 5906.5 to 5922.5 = 0.1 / 13.9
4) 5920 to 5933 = -0.1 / 14.2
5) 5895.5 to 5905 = 1.5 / 11.8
